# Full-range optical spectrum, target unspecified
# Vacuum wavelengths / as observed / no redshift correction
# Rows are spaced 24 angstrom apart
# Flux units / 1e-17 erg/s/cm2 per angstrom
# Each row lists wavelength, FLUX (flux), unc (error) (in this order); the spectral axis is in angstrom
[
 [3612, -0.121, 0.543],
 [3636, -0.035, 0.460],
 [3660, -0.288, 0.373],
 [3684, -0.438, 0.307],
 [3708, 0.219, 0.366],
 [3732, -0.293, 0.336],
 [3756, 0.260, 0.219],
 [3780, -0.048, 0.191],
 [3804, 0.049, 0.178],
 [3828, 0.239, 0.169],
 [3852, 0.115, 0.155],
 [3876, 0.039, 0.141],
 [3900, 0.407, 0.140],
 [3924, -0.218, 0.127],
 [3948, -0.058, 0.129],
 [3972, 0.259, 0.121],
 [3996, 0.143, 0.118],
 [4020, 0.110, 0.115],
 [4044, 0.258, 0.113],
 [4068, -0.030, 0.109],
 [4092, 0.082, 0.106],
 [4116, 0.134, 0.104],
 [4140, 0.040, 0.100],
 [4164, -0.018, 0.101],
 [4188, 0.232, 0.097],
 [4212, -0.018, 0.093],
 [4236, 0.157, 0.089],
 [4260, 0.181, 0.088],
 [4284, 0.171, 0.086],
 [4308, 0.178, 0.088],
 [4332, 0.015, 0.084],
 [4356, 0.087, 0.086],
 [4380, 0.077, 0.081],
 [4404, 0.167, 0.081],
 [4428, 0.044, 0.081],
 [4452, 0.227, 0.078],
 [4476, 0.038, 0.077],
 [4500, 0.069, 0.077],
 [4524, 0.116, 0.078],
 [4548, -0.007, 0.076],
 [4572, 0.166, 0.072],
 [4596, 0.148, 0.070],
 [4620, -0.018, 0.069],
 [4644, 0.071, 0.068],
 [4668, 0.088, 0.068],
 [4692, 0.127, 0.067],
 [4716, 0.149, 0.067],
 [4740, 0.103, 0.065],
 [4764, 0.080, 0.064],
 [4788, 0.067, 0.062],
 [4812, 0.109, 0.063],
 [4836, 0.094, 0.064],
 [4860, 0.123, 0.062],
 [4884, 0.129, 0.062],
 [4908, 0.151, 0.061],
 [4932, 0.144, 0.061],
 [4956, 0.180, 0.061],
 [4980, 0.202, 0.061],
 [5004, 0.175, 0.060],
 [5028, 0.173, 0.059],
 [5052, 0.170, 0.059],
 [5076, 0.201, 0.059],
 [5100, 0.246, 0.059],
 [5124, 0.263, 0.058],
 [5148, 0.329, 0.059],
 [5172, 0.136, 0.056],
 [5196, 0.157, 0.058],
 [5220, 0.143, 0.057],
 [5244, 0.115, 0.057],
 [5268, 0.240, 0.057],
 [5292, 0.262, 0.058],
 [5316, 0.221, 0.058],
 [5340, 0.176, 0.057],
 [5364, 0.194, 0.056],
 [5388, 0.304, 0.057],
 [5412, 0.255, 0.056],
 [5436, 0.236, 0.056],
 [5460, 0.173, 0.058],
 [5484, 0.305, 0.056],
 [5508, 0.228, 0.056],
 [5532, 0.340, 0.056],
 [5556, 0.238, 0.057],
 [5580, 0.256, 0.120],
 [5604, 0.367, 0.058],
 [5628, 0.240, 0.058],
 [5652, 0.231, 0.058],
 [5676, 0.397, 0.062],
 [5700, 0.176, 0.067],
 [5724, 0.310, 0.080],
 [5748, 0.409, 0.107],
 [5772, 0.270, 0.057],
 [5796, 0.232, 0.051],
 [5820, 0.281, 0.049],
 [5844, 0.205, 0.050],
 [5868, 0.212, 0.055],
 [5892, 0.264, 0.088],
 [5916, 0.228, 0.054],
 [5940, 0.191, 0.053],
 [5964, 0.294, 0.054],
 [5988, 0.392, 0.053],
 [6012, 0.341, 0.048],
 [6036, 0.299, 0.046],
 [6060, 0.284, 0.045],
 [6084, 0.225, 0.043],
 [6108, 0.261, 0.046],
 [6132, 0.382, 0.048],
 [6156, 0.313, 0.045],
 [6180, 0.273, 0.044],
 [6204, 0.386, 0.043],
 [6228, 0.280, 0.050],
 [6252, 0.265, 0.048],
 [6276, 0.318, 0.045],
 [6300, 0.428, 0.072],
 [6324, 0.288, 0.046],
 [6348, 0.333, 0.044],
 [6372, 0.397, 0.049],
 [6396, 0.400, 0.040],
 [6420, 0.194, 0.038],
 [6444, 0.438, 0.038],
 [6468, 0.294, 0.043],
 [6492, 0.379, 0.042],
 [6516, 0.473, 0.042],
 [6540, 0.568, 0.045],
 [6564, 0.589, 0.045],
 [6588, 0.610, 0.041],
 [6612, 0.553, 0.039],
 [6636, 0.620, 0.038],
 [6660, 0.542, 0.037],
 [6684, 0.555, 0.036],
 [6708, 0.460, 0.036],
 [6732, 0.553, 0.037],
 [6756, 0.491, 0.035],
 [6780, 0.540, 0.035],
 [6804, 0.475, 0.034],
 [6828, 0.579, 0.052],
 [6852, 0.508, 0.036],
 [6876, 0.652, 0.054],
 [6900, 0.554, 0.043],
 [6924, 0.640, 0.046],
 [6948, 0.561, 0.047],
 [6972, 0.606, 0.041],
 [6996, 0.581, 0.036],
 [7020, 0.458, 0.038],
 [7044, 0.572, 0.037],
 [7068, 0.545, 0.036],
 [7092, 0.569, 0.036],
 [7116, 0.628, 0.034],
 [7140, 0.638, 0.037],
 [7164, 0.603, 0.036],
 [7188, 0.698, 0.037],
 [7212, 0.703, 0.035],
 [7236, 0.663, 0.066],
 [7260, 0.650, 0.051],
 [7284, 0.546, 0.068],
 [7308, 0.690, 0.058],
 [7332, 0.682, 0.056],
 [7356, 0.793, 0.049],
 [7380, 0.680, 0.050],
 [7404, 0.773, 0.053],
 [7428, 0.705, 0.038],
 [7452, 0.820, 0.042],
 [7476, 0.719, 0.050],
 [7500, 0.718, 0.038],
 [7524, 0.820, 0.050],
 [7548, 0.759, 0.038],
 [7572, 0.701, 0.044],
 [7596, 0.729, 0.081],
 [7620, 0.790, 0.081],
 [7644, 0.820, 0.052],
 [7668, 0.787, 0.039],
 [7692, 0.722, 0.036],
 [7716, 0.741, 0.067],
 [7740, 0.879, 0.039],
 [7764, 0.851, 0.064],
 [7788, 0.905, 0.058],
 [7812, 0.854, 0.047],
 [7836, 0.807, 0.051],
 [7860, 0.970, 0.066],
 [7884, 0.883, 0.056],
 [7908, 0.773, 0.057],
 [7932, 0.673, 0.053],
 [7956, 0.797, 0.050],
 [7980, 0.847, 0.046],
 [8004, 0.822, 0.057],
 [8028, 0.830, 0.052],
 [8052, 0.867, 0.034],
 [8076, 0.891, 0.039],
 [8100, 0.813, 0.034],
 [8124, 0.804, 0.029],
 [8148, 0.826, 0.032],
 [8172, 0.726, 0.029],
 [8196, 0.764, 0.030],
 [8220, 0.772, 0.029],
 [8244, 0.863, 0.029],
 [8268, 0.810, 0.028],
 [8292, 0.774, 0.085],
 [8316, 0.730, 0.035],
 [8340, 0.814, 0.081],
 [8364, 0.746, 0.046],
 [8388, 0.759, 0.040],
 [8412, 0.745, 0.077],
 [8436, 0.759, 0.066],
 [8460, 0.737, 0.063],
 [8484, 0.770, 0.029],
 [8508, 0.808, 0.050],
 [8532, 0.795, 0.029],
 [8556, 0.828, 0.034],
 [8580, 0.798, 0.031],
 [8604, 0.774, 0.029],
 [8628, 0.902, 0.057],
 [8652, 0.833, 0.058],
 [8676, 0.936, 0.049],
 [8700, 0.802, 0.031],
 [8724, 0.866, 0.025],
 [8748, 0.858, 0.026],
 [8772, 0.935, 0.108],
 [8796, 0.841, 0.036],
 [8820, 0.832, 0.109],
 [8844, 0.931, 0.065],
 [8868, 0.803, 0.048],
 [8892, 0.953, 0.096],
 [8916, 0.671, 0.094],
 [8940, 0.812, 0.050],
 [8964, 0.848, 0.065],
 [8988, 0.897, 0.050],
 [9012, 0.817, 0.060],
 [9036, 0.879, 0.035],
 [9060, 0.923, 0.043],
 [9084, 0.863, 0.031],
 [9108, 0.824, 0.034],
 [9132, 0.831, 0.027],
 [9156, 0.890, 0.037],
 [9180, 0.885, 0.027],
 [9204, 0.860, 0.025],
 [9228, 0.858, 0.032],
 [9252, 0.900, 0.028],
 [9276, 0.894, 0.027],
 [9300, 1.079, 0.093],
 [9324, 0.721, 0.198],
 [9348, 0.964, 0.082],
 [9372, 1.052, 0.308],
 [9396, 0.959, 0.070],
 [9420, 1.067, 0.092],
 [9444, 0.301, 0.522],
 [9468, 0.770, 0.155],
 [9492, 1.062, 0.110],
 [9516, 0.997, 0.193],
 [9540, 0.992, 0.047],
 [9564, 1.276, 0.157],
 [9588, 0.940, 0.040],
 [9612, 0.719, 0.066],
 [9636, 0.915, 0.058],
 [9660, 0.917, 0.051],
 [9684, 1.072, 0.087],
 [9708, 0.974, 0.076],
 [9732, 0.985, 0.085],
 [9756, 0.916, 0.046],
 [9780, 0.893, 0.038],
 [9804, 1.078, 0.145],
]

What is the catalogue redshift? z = 0.63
